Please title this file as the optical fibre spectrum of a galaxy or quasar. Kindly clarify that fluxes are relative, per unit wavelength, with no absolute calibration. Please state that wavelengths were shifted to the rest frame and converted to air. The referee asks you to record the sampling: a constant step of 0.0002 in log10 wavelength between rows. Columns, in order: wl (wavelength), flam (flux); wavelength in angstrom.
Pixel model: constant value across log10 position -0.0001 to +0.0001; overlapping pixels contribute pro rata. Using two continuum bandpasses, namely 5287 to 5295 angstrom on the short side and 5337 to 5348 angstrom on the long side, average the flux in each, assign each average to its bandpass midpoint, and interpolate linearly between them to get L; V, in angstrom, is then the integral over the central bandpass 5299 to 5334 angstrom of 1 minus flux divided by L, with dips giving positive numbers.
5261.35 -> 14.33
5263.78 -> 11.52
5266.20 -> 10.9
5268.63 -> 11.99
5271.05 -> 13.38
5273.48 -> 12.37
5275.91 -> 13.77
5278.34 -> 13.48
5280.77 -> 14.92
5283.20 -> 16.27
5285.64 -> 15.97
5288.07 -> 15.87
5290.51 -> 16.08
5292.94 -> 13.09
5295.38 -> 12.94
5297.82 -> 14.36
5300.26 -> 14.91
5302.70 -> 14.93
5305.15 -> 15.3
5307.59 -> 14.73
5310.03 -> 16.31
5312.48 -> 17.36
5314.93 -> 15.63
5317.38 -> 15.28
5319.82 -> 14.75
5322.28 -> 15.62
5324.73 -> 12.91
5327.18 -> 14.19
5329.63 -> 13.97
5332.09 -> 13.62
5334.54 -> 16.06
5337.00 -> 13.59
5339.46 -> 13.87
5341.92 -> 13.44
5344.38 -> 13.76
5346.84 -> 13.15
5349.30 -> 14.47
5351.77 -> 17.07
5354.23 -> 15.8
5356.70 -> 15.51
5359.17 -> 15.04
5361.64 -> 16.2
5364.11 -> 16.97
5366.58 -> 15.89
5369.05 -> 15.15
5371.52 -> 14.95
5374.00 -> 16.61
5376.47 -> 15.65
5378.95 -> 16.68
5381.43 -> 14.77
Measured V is -2.0 angstrom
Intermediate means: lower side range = 14.8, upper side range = 13.6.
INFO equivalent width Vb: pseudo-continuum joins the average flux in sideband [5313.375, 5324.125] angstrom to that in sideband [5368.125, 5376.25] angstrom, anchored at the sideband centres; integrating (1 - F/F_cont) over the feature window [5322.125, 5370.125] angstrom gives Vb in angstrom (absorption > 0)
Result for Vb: 2.0 angstrom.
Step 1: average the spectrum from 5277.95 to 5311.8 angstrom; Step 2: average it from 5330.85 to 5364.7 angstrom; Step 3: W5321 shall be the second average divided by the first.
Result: 1.0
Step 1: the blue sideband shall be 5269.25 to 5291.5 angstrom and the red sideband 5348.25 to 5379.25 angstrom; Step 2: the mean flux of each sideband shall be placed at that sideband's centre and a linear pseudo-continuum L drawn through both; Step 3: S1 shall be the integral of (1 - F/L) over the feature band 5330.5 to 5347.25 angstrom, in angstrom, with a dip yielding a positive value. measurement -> 1.6 angstrom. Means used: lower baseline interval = 14.6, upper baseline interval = 15.8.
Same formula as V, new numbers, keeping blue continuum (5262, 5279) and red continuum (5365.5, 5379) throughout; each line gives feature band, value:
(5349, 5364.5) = -0.6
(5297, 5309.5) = -1.3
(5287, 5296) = -1.0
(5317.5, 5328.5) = -0.2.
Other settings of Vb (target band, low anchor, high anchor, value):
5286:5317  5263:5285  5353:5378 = -2.46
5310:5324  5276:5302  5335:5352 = -1.22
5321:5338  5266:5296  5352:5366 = 1.07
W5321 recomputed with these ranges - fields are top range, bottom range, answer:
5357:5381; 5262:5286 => 1.18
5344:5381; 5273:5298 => 1.07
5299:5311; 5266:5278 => 1.20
